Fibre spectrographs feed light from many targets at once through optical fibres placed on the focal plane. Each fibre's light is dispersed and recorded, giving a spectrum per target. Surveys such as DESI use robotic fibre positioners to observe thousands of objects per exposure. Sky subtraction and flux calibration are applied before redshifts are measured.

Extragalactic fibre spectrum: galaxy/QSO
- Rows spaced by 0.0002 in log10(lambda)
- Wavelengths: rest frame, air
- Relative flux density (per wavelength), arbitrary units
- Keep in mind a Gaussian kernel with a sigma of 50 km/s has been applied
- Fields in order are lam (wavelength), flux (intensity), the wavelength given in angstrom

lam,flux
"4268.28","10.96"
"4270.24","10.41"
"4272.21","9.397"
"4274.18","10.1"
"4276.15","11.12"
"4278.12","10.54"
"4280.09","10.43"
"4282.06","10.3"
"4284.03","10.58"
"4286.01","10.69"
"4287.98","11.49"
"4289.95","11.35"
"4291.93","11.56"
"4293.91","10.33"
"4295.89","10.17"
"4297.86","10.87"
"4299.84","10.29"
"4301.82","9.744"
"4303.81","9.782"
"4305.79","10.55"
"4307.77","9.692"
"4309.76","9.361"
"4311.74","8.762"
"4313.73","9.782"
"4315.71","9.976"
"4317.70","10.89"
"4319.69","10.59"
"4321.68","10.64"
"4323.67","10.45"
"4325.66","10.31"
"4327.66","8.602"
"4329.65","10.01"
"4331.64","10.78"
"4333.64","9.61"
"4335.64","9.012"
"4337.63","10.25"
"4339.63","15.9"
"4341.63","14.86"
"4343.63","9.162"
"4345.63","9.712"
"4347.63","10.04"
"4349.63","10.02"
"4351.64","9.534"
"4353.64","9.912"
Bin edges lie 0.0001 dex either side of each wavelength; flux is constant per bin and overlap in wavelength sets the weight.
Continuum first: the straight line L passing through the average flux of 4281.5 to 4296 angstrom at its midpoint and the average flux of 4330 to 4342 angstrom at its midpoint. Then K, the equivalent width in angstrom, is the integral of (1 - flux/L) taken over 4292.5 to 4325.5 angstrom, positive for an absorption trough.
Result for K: 2.9 angstrom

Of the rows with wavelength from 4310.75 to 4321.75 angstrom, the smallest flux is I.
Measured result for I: 8.762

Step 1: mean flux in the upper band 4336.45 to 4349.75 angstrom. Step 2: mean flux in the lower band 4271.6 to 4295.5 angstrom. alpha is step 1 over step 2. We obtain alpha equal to 1.08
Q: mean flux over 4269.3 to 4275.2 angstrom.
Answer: 9.96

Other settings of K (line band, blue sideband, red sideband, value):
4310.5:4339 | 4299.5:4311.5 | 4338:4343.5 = 4.5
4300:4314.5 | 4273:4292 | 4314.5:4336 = 1.0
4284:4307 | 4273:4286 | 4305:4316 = -1.2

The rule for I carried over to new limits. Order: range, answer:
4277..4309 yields 9.692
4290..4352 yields 8.602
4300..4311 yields 9.361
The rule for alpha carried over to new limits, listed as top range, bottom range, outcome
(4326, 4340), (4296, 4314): 1.05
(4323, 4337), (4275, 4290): 0.91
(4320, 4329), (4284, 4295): 0.91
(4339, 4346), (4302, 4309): 1.25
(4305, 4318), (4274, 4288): 0.92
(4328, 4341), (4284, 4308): 1.03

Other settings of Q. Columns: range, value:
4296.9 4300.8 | 10.6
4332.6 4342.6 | 11.9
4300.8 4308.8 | 9.93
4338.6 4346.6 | 12.4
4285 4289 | 11.1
